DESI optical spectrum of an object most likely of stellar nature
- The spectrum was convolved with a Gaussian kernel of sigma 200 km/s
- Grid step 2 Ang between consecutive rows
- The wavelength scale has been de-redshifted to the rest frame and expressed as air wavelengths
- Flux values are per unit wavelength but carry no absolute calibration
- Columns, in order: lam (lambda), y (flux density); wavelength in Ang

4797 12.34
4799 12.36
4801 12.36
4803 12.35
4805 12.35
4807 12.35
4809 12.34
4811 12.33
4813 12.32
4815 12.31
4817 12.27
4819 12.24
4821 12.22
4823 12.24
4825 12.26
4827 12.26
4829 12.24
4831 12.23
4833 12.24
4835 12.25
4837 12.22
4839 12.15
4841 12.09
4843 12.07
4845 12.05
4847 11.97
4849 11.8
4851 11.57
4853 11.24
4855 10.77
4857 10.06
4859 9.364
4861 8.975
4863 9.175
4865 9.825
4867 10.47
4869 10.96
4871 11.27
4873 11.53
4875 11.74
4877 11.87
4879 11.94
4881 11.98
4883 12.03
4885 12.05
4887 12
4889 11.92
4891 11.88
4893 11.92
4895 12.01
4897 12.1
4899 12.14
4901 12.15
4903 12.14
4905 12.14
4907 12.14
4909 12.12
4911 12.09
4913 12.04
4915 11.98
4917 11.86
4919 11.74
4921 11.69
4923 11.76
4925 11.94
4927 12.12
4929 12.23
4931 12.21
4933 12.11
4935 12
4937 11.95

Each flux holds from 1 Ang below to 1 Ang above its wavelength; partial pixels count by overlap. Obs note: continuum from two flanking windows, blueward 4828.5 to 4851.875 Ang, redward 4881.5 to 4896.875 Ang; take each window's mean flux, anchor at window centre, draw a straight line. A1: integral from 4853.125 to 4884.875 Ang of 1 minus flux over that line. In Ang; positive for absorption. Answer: 3.1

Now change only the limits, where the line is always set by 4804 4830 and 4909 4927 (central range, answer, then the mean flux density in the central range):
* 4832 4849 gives 0.12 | 12.1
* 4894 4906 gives -0.13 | 12.1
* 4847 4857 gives 0.72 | 11.3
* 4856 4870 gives 2.64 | 9.83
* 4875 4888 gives 0.10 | 12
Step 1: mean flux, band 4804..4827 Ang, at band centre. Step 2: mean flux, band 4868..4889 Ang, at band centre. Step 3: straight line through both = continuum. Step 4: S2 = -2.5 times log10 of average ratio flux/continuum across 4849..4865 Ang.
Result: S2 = 0.17 mag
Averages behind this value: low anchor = 12.3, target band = 10.2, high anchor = 11.7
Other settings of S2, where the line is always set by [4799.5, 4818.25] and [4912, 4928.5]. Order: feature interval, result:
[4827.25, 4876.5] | 0.08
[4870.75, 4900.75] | 0.01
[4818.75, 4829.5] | 0.00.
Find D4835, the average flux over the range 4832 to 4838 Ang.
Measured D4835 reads 12.2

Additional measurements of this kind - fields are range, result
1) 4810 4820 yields 12.3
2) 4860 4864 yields 9.07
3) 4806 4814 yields 12.3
